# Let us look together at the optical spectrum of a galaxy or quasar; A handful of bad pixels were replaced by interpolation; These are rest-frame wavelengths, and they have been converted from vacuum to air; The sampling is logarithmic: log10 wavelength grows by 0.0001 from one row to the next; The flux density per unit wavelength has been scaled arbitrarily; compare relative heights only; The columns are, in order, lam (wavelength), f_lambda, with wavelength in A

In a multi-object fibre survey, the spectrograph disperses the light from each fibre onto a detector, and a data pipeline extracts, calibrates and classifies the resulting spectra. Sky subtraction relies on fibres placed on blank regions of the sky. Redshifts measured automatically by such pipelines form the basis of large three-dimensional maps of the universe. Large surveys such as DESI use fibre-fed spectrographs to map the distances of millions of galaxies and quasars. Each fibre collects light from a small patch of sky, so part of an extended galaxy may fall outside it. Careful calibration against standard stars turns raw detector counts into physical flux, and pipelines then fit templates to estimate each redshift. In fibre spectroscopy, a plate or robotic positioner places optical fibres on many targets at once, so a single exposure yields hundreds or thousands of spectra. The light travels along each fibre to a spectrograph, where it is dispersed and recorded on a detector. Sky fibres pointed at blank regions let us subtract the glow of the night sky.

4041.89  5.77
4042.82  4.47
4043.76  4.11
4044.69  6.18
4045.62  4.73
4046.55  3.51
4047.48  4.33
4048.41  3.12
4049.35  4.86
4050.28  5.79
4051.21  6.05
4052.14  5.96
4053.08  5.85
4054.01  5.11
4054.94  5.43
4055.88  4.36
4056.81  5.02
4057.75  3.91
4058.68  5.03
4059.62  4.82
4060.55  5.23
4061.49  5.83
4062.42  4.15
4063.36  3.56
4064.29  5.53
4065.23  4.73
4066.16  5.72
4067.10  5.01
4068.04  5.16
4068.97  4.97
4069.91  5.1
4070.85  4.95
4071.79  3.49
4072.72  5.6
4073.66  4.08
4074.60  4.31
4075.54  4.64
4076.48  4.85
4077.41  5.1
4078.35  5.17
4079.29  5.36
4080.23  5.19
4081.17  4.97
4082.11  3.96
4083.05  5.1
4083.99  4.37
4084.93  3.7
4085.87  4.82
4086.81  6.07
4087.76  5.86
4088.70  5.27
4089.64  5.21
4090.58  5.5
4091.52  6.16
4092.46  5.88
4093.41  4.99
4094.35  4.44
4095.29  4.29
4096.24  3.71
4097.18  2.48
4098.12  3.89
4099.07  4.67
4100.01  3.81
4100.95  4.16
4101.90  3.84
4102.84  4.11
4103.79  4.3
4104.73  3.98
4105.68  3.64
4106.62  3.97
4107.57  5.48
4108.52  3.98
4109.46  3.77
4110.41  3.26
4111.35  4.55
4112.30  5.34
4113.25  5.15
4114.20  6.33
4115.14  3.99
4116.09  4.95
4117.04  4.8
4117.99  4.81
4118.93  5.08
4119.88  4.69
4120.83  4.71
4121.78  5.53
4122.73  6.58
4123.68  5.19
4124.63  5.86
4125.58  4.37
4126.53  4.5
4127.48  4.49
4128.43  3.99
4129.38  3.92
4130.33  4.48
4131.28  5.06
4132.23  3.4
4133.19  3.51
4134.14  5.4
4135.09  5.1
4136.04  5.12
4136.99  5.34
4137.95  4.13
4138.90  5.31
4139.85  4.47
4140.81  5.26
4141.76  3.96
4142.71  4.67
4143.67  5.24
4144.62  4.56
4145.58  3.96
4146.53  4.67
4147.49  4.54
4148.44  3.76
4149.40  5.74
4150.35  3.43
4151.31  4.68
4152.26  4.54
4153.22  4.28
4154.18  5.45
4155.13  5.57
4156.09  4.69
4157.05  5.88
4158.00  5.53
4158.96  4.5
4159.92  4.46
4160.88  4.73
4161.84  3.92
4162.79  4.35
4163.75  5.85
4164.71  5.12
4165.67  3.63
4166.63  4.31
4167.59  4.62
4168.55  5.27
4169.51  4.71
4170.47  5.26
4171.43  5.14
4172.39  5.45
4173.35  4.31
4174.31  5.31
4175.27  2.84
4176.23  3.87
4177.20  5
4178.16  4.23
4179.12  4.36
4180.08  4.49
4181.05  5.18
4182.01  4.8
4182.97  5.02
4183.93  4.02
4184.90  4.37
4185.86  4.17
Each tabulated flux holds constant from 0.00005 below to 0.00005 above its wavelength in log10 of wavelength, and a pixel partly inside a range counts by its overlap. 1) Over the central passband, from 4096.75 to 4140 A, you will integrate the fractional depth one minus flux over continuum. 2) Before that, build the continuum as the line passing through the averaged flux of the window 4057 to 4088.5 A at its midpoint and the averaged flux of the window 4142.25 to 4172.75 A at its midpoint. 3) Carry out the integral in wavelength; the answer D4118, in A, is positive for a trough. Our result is 2.3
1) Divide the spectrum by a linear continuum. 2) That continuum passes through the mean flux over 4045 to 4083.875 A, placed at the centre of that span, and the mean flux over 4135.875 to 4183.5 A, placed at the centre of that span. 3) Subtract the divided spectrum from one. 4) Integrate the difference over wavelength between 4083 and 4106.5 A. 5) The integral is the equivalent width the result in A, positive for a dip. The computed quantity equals 1.31 A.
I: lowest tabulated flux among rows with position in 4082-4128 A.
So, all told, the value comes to 2.48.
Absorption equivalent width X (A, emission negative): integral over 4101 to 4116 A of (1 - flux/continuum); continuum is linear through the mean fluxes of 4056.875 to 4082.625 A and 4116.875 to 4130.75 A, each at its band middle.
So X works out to 1.46 A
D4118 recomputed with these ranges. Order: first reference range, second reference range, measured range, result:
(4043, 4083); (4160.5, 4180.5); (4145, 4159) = -0.3 A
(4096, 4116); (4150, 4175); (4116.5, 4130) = -1.5 A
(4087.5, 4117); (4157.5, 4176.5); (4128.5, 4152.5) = 0.3 A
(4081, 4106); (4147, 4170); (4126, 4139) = 0.4 A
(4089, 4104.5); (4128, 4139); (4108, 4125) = -1.5 A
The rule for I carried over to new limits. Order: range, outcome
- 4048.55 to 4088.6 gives 3.49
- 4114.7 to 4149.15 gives 3.4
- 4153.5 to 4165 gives 3.92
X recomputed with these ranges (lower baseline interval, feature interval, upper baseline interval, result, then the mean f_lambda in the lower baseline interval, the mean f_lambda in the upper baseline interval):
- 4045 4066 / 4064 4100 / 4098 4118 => -1.5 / 4.88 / 4.4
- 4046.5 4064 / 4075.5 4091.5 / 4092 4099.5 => -2.1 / 4.88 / 4.28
